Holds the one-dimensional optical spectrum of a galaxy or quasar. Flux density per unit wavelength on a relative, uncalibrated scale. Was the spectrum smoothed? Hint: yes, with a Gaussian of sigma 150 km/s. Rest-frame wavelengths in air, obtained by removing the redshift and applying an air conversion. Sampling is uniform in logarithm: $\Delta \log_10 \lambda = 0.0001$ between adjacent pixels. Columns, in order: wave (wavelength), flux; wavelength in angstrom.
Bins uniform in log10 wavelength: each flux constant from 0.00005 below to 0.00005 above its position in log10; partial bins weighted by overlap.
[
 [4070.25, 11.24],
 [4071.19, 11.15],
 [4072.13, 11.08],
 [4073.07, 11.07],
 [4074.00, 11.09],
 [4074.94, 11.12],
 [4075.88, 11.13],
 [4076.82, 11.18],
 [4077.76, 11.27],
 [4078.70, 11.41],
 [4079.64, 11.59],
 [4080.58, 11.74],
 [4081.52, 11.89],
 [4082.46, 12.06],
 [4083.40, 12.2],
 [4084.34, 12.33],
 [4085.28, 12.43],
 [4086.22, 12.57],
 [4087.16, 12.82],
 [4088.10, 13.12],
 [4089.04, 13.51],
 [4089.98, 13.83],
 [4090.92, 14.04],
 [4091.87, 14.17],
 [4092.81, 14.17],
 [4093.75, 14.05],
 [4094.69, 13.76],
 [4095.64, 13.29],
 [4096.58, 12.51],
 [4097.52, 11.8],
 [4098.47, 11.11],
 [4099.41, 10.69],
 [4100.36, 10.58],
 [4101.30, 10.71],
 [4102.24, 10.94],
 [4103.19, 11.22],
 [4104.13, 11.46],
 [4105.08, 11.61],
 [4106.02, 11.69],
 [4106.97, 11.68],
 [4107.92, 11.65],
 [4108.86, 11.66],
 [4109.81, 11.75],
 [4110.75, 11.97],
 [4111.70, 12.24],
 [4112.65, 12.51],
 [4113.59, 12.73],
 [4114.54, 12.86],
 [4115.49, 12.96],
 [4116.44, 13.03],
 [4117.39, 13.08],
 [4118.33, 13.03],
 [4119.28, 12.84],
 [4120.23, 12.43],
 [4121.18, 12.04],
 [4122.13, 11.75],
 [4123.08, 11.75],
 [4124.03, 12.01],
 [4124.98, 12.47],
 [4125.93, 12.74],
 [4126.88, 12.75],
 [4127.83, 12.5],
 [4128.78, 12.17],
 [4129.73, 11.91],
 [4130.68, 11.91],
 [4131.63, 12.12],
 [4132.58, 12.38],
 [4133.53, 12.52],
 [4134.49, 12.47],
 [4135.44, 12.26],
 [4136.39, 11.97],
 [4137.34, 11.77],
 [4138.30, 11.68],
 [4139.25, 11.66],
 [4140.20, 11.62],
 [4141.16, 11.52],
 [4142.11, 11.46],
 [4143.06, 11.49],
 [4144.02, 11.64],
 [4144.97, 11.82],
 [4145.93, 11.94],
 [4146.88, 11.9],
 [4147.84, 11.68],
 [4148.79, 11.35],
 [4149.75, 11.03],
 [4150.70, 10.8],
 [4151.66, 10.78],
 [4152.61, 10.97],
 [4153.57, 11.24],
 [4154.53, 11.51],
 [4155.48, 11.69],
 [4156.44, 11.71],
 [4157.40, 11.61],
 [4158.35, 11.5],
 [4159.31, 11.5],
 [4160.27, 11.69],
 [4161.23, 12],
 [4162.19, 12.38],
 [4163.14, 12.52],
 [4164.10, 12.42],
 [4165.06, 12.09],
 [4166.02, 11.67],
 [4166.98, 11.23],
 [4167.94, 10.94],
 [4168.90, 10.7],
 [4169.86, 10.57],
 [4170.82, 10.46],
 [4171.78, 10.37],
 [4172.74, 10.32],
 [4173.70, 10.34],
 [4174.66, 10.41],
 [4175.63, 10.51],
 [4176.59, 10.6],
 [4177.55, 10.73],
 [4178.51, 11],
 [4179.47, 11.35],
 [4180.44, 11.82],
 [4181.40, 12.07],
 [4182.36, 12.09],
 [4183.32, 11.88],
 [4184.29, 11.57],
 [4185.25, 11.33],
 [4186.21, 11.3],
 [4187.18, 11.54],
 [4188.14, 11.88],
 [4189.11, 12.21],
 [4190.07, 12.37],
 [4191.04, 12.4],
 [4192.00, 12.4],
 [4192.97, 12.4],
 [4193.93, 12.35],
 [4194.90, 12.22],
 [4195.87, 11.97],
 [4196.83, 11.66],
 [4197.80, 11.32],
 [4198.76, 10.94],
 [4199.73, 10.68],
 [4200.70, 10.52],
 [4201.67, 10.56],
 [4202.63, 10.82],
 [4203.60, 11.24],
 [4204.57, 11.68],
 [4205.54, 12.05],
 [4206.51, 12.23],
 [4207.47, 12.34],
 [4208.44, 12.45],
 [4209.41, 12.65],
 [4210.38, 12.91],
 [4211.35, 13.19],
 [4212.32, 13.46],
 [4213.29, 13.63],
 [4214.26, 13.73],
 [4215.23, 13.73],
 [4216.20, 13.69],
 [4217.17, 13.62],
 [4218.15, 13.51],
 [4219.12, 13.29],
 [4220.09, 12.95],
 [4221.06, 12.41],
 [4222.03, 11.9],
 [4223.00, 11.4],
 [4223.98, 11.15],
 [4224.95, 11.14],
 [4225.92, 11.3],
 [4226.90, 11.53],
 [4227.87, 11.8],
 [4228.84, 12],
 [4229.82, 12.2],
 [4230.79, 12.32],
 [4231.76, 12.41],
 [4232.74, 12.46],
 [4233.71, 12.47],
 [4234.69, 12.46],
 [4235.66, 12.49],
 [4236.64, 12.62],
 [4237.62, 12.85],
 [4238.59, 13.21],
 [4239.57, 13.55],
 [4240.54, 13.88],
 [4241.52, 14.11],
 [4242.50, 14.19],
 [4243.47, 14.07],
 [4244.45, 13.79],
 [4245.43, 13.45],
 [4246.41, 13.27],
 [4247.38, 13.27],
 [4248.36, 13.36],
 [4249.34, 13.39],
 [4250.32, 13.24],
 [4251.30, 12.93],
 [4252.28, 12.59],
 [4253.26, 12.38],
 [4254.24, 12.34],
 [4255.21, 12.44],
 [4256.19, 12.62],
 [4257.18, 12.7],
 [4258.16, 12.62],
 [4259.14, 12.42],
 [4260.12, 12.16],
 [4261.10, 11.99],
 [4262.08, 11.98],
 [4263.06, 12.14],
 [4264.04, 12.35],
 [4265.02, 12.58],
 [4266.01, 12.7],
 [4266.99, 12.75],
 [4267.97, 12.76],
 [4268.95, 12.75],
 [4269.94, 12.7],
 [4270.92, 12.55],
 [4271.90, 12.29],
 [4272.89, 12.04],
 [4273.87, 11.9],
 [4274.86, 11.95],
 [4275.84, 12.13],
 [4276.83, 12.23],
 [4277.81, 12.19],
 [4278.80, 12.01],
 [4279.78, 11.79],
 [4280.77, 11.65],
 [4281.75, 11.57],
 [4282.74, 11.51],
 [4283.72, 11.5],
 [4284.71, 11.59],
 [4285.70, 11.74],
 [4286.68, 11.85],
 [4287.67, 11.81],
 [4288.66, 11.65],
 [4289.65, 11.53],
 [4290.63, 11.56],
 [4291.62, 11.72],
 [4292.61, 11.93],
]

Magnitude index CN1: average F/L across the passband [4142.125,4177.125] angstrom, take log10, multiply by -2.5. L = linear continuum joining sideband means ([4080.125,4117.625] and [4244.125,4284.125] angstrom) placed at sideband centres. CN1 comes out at 0.10 mag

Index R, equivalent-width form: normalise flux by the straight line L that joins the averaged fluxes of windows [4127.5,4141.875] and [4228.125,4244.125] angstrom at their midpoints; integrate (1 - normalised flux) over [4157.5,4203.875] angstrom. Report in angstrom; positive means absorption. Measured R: 3.7 angstrom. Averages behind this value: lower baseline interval 12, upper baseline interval 12.9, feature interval 11.4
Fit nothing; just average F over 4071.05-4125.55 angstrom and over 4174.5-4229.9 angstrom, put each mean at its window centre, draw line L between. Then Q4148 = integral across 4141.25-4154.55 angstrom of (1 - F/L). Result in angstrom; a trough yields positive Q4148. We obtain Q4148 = 0.7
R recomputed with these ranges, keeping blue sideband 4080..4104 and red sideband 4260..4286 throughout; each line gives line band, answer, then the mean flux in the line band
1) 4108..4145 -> 0.6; 12.2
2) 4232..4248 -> -1.4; 13.2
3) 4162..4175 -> 1.2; 11.2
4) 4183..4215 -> 0.6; 12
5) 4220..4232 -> 0.4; 11.8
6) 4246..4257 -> -0.6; 12.9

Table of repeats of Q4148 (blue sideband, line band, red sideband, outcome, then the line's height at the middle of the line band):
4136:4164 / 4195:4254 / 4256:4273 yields -1.8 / 12.2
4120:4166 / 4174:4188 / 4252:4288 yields 0.8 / 12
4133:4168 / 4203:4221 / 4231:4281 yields -0.9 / 12.3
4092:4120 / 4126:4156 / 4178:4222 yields 1.1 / 12.2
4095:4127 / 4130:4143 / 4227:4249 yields 0.3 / 12.2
